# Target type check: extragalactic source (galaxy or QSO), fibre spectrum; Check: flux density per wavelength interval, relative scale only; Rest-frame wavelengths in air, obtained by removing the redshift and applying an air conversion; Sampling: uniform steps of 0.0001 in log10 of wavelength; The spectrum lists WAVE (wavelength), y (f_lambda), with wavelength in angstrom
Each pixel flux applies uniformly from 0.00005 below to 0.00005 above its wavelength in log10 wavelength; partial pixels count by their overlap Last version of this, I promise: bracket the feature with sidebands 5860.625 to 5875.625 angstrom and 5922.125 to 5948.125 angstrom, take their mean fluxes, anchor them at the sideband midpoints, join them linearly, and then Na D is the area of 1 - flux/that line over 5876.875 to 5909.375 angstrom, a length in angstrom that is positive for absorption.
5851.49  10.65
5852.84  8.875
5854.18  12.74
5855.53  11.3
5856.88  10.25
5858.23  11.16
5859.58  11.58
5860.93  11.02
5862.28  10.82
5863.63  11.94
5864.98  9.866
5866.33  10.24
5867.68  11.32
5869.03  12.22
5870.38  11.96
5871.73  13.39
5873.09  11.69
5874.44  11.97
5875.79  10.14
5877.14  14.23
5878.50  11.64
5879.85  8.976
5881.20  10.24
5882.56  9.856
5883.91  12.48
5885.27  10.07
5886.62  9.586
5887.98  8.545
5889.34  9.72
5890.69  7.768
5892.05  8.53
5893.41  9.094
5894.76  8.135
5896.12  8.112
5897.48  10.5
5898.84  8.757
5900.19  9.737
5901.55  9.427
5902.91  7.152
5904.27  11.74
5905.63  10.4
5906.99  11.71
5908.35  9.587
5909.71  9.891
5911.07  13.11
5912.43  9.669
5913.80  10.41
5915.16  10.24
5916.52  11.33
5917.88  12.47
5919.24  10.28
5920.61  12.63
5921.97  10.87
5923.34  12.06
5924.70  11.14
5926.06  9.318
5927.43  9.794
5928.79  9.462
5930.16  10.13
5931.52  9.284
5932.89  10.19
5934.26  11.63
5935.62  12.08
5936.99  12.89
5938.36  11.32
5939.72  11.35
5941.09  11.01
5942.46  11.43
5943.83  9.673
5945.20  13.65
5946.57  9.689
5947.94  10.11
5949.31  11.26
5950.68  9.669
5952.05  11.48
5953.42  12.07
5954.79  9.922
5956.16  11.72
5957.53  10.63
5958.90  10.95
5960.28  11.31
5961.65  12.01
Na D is 4.23 angstrom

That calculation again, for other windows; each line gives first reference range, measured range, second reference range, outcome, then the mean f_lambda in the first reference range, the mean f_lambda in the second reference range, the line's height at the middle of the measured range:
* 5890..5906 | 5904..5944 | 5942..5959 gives -3.7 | 9.09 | 10.9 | 10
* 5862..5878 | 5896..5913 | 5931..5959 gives 2.0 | 11.7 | 11.1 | 11.4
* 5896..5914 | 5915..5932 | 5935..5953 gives -0.2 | 10.1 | 11.2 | 10.6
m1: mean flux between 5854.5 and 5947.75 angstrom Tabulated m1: 10.6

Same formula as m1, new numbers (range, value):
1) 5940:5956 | 10.9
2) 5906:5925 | 11.1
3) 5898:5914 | 10.1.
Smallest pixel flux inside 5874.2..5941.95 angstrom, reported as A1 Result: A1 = 7.152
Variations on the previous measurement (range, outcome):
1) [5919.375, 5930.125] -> 9.318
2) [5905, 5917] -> 9.587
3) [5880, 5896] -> 7.768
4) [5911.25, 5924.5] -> 9.669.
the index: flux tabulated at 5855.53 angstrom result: 11.3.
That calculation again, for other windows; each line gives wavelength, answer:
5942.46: 11.43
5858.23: 11.16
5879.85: 8.976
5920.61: 12.63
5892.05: 8.53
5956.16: 11.72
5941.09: 11.01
